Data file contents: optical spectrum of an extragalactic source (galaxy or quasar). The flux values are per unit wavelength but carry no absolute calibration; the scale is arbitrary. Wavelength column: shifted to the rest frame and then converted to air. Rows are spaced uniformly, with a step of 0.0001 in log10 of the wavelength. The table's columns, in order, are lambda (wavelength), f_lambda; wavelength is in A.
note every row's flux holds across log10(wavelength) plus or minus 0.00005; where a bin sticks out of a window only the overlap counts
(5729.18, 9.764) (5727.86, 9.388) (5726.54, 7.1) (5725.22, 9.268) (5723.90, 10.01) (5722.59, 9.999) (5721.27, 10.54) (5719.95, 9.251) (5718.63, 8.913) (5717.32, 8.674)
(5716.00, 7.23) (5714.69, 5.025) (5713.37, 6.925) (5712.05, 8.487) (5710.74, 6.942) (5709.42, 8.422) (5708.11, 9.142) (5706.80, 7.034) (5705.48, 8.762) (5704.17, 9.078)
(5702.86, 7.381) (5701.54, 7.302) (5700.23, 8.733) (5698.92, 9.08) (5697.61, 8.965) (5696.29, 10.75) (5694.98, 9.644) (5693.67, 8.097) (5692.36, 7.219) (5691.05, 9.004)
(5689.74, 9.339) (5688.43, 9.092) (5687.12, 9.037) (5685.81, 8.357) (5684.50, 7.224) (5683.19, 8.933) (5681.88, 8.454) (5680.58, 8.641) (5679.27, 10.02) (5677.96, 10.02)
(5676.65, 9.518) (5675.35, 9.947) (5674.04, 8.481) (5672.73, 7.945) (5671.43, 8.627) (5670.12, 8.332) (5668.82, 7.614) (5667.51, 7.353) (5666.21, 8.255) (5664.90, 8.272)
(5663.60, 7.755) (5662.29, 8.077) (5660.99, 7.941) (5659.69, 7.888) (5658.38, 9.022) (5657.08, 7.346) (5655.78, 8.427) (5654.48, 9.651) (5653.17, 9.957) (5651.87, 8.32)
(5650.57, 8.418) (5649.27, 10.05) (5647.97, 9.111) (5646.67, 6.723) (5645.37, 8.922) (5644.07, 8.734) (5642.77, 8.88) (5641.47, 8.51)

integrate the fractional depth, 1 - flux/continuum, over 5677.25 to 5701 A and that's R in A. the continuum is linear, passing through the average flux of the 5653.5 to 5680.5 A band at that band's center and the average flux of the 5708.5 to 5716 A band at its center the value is -3.1 A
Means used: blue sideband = 8.54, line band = 8.92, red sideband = 7.24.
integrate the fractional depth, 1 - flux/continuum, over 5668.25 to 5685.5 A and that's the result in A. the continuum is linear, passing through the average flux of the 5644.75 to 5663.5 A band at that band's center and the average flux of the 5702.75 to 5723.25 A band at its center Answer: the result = -0.6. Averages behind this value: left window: 8.54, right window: 8.27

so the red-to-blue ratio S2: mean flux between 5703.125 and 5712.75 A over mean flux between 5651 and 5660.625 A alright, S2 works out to 1.0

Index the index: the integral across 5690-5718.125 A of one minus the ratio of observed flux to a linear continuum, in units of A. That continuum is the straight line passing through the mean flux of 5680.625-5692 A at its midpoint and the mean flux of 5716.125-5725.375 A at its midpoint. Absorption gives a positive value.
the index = 2.5 A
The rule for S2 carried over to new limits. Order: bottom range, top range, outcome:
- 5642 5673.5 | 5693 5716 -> 0.98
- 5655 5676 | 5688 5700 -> 1.10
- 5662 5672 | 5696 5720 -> 1.02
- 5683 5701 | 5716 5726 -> 1.06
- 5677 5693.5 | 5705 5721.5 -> 0.92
